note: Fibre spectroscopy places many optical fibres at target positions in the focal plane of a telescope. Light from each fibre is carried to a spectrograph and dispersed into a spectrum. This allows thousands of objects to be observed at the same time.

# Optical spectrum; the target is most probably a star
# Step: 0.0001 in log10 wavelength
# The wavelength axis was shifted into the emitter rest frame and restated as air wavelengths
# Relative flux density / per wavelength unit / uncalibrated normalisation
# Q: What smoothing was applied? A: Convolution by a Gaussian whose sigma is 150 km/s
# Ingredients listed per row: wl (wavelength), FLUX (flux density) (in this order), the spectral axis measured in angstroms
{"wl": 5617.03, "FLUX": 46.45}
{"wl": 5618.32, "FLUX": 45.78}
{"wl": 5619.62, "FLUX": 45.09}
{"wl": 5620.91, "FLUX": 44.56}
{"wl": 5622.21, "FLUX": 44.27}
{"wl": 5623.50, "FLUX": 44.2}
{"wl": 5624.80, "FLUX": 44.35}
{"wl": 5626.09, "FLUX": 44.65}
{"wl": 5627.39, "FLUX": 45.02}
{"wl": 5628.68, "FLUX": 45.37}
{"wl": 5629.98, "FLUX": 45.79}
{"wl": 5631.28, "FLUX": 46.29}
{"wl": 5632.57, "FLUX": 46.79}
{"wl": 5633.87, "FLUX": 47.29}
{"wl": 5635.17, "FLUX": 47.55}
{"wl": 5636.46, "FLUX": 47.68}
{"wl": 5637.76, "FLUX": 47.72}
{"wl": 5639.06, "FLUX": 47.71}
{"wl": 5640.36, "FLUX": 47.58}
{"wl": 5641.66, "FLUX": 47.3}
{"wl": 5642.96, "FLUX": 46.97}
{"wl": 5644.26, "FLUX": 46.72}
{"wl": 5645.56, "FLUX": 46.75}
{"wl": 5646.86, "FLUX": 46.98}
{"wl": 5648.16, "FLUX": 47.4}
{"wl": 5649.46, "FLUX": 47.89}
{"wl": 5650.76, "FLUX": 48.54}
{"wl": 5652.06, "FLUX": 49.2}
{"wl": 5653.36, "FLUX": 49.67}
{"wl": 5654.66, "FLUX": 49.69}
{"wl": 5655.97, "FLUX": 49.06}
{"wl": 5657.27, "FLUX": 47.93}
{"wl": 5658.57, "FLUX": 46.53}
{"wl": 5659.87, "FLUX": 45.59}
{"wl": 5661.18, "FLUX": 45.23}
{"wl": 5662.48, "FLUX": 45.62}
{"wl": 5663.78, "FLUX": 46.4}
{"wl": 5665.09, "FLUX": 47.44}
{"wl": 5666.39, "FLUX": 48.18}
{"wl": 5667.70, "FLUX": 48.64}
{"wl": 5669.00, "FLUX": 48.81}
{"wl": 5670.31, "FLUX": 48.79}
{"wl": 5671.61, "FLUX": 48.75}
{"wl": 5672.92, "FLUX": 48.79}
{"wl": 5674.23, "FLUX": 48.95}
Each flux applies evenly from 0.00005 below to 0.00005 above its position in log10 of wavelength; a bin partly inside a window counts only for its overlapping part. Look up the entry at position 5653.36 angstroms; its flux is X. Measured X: 49.67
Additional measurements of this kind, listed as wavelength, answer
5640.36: 47.58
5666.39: 48.18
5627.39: 45.02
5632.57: 46.79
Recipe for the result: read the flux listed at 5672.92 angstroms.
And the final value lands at 48.79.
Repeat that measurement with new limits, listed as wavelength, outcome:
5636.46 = 47.68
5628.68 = 45.37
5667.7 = 48.64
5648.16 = 47.4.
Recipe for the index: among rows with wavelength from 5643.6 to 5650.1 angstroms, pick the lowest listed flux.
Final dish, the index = 46.72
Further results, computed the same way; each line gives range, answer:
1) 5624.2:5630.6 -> 44.35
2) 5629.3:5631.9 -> 45.79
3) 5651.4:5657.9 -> 47.93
